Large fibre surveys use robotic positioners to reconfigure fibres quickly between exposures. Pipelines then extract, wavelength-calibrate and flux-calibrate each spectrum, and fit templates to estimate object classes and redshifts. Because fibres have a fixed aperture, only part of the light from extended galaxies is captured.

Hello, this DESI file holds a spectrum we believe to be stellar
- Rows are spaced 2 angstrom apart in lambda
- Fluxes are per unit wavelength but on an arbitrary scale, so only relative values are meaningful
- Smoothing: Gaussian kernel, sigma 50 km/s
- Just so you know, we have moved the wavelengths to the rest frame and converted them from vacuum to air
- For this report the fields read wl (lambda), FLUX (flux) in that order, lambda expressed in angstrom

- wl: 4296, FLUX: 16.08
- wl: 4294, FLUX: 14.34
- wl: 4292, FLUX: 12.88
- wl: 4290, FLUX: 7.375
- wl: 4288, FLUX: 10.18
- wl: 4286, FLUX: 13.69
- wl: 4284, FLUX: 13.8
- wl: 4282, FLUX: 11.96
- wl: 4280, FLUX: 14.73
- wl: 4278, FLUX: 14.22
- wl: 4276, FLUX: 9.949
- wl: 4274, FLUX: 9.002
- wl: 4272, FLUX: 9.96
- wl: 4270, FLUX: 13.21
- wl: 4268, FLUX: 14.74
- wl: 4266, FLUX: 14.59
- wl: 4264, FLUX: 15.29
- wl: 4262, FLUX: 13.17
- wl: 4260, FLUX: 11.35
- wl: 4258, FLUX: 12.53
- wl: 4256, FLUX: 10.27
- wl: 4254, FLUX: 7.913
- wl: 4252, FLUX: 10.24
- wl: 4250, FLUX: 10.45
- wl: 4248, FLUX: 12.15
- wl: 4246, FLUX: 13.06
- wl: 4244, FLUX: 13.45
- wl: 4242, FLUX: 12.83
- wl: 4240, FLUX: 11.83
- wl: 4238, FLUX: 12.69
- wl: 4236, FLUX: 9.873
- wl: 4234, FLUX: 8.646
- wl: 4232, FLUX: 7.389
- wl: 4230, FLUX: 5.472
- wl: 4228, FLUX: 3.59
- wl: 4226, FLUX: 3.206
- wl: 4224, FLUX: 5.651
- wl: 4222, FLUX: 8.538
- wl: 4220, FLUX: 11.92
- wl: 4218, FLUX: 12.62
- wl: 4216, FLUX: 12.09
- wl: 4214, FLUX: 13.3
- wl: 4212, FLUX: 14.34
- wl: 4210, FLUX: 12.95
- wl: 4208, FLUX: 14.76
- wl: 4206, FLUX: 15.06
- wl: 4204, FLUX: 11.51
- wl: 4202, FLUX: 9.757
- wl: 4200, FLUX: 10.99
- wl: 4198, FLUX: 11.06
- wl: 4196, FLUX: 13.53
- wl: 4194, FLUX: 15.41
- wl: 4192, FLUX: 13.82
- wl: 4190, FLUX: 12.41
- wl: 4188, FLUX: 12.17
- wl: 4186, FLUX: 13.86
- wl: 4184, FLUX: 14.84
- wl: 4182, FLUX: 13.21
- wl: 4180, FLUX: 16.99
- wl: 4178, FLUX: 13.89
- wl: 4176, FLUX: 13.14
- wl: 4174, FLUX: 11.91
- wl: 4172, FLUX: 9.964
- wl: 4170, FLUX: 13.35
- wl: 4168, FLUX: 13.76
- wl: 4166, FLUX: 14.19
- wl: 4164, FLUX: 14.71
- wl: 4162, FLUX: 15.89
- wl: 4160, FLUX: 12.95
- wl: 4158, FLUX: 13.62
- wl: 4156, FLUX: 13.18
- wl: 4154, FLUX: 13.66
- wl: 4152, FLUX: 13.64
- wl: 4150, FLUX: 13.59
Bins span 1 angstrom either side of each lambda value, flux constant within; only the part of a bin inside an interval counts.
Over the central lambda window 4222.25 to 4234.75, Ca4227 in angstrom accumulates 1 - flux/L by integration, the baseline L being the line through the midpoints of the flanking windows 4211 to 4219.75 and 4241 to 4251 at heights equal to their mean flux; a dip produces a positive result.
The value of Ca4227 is 6.8 angstrom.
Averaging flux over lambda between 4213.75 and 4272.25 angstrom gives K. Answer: 10.7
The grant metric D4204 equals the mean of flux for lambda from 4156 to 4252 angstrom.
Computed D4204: 12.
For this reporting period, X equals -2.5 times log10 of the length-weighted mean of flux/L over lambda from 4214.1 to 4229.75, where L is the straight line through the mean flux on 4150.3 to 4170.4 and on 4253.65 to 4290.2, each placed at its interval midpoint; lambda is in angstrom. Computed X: 0.47 mag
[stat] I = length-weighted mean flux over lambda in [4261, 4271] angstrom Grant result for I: 14.2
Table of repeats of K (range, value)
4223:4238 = 6.69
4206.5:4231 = 9.98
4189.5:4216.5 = 13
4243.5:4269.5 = 12.2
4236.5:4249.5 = 12.5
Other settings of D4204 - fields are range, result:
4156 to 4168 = 14.1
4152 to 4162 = 13.6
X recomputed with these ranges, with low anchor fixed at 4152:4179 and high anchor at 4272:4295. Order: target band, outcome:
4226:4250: 0.26 mag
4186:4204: 0.05 mag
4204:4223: 0.00 mag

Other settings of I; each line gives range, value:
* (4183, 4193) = 13.4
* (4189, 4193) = 13.1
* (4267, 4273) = 12.6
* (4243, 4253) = 11.9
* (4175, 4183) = 14.3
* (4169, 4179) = 12.5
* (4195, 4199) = 12.3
